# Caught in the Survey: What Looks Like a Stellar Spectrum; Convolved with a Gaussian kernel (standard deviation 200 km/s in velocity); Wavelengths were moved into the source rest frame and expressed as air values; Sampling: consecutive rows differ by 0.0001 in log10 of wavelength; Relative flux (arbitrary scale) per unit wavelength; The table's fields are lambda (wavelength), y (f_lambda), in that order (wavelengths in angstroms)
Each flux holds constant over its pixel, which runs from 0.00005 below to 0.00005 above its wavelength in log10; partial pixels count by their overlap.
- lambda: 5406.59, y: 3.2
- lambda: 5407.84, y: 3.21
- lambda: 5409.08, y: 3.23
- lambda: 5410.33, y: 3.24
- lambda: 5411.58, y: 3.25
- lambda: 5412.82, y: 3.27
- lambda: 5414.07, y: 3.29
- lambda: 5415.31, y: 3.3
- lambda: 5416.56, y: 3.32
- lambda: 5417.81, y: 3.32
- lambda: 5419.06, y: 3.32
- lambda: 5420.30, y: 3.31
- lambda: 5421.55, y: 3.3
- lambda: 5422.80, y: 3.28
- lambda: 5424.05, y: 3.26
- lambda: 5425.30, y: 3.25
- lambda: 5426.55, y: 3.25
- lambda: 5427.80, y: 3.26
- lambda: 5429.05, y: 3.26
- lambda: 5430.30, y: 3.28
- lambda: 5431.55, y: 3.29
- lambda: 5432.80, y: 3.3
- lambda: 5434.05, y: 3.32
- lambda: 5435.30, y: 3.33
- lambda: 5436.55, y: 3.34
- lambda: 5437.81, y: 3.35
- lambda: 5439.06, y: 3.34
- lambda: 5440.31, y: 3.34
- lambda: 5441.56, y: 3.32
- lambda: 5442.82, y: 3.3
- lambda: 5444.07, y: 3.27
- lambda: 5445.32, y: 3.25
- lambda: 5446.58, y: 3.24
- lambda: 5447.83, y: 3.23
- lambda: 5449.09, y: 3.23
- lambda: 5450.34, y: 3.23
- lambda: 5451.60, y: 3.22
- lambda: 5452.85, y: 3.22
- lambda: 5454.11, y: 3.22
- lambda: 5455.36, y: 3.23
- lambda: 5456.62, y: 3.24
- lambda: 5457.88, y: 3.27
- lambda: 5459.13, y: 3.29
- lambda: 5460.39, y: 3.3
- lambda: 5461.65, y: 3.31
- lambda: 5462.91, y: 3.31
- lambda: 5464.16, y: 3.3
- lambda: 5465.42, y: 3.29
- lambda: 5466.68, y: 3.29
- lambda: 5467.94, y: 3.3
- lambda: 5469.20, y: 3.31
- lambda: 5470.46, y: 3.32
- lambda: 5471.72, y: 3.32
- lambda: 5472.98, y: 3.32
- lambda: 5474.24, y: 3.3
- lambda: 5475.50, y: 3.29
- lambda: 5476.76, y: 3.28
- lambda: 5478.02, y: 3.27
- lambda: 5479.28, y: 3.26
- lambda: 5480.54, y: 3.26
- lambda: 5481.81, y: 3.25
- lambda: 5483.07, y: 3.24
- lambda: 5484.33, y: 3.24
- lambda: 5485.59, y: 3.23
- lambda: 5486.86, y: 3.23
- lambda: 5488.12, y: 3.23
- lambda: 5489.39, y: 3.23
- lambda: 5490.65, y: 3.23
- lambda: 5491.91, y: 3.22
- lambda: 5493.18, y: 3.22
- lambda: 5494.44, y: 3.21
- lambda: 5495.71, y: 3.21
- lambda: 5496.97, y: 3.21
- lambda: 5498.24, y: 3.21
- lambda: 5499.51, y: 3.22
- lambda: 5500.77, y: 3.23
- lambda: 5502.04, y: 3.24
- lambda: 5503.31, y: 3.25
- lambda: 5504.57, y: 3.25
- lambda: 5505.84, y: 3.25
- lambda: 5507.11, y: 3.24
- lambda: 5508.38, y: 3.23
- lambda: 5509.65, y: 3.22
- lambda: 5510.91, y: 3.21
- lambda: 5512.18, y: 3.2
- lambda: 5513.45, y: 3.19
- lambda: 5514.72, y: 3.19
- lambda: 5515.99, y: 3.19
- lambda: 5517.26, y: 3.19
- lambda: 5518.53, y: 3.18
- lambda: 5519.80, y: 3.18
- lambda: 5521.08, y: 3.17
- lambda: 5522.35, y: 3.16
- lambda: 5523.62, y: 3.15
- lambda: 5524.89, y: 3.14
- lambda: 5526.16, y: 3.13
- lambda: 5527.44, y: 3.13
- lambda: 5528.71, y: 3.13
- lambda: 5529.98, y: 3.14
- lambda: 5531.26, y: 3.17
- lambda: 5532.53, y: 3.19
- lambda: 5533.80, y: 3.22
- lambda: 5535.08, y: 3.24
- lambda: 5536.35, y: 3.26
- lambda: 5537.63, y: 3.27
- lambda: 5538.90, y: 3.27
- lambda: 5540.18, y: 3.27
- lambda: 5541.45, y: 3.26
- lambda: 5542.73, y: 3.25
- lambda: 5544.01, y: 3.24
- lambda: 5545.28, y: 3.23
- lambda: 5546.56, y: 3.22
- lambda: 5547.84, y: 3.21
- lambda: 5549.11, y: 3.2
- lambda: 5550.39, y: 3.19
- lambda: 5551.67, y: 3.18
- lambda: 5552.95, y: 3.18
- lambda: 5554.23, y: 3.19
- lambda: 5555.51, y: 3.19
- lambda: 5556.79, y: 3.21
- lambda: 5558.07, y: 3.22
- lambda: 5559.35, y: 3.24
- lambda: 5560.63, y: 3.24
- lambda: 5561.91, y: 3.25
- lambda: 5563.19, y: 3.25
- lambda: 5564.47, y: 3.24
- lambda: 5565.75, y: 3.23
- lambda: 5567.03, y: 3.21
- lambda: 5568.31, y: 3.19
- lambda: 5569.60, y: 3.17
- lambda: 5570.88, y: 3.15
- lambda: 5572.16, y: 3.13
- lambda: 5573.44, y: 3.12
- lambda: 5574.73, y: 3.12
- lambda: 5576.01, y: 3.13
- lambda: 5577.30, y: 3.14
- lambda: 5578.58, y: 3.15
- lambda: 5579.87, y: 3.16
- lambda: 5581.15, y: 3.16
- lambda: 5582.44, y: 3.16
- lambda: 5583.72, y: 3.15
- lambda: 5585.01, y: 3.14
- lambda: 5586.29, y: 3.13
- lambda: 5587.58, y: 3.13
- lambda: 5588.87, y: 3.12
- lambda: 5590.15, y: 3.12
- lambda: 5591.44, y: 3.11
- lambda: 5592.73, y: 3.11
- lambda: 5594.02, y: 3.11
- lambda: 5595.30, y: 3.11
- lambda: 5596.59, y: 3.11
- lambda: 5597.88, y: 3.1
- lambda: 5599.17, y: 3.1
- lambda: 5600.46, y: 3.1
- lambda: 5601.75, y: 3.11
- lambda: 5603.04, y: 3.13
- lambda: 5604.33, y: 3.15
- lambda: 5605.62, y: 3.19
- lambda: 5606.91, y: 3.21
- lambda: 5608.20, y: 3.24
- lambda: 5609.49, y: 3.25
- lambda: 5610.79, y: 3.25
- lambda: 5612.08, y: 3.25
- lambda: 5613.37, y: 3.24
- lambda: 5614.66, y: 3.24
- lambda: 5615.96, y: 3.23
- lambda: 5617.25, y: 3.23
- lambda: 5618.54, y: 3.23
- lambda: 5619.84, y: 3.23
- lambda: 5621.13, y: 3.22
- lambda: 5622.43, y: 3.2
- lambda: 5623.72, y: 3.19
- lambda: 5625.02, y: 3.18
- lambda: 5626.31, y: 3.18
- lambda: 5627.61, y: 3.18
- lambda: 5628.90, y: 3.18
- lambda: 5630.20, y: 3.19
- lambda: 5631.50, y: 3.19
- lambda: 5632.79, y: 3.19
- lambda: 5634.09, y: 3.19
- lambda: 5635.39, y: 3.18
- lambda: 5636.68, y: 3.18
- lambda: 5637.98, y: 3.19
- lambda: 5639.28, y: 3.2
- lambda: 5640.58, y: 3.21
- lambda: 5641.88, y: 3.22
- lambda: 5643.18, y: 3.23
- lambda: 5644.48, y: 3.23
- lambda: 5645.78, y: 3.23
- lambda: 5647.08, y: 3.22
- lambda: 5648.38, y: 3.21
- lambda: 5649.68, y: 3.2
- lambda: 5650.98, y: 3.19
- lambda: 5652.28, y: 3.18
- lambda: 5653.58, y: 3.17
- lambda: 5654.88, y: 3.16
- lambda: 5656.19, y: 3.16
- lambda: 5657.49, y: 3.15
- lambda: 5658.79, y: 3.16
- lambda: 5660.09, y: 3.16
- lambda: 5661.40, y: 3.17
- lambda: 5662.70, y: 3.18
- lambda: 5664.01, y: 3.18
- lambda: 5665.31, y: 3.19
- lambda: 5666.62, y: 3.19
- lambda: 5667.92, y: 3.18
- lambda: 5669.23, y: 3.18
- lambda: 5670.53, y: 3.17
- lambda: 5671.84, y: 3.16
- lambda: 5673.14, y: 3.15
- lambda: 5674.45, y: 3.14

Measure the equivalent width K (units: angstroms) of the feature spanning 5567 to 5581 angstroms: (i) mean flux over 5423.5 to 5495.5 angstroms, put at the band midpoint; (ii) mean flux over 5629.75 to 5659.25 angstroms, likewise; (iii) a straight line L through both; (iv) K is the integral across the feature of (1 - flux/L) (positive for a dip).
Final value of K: 0.3 angstroms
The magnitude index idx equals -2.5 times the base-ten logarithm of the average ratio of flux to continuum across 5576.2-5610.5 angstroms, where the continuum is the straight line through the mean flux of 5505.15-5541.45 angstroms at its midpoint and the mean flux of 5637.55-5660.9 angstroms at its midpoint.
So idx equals 0.02 mag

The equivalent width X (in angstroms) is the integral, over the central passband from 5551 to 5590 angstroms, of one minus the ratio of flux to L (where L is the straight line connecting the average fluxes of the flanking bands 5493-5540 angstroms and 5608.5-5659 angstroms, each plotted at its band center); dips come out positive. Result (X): 0.3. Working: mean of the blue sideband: 3.2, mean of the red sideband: 3.2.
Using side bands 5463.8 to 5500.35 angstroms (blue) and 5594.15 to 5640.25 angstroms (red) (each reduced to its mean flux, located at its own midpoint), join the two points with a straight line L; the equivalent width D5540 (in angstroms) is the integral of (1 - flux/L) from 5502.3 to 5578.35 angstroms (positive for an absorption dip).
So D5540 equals 0.6 angstroms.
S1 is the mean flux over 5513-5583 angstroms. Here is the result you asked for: 3.19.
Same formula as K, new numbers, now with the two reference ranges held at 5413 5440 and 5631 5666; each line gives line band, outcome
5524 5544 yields 0.25 angstroms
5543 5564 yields 0.13 angstroms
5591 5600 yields 0.30 angstroms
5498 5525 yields 0.43 angstroms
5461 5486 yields -0.07 angstroms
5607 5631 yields -0.10 angstroms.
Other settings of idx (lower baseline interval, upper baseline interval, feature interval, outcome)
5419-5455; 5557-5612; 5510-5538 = 0.01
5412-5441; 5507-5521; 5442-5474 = 0.00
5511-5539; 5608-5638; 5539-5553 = -0.01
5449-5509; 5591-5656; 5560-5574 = 0.00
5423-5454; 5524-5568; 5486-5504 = 0.01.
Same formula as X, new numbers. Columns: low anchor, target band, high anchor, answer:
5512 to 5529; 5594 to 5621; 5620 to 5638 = 0.01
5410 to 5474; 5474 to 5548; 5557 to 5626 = 0.35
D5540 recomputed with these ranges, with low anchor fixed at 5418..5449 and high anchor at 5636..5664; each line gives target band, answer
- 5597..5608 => 0.2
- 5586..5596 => 0.3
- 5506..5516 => 0.1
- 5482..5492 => 0.1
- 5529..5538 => 0.1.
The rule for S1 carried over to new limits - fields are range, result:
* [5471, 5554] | 3.22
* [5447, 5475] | 3.28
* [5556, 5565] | 3.24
